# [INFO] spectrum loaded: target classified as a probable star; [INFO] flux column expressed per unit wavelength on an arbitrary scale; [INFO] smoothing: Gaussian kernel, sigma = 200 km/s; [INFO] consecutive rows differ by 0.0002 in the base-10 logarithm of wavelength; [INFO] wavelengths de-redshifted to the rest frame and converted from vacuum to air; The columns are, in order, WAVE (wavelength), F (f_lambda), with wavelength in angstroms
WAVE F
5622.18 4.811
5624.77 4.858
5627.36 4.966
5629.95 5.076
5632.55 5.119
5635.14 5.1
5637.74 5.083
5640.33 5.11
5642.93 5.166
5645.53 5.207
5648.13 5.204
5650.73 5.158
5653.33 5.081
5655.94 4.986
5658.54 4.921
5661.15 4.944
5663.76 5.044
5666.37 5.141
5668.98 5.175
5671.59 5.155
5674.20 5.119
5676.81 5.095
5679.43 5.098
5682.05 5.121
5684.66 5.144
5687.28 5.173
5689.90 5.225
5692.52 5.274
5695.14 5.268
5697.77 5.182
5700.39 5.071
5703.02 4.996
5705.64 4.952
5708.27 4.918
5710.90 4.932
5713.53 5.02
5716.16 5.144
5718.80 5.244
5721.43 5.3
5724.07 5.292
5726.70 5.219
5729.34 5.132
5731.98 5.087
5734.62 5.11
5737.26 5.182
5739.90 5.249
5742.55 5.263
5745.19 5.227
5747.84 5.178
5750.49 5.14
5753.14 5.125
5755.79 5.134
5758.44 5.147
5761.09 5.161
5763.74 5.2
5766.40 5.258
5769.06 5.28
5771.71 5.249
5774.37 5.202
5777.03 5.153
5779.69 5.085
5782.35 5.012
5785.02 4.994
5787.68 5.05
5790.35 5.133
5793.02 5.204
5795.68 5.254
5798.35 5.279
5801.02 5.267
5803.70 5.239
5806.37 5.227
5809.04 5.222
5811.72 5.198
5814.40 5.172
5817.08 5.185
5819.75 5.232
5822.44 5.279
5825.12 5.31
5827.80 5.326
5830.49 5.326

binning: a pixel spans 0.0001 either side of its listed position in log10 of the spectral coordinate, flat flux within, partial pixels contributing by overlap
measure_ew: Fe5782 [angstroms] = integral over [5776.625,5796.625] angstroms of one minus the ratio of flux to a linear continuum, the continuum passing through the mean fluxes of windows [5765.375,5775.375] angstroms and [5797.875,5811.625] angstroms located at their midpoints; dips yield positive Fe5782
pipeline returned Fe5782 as 0.5 angstroms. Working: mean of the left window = 5.25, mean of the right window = 5.24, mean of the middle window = 5.11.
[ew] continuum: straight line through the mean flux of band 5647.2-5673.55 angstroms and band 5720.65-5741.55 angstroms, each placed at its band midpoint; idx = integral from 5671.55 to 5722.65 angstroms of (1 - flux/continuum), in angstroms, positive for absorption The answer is 0.2 angstroms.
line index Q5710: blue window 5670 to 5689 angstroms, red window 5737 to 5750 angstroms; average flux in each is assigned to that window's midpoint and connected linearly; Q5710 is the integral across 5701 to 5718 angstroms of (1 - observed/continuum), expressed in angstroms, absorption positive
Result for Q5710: 0.6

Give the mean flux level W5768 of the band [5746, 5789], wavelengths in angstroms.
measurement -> 5.15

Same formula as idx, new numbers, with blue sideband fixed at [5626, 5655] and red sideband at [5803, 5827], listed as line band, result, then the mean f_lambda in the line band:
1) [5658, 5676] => 0.2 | 5.08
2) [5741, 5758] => 0.0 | 5.18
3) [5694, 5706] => 0.1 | 5.1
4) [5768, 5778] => 0.0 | 5.22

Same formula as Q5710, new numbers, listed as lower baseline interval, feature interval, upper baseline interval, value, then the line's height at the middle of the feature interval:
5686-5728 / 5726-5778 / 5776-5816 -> -0.3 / 5.15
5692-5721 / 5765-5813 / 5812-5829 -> 0.2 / 5.2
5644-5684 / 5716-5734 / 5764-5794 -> -0.3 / 5.12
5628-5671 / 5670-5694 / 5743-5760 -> -0.2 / 5.12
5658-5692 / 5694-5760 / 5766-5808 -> 0.0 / 5.14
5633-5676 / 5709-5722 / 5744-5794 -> 0.1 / 5.13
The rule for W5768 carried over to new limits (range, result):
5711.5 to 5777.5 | 5.19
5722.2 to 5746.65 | 5.2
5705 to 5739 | 5.12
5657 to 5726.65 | 5.12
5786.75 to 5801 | 5.2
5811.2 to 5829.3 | 5.24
